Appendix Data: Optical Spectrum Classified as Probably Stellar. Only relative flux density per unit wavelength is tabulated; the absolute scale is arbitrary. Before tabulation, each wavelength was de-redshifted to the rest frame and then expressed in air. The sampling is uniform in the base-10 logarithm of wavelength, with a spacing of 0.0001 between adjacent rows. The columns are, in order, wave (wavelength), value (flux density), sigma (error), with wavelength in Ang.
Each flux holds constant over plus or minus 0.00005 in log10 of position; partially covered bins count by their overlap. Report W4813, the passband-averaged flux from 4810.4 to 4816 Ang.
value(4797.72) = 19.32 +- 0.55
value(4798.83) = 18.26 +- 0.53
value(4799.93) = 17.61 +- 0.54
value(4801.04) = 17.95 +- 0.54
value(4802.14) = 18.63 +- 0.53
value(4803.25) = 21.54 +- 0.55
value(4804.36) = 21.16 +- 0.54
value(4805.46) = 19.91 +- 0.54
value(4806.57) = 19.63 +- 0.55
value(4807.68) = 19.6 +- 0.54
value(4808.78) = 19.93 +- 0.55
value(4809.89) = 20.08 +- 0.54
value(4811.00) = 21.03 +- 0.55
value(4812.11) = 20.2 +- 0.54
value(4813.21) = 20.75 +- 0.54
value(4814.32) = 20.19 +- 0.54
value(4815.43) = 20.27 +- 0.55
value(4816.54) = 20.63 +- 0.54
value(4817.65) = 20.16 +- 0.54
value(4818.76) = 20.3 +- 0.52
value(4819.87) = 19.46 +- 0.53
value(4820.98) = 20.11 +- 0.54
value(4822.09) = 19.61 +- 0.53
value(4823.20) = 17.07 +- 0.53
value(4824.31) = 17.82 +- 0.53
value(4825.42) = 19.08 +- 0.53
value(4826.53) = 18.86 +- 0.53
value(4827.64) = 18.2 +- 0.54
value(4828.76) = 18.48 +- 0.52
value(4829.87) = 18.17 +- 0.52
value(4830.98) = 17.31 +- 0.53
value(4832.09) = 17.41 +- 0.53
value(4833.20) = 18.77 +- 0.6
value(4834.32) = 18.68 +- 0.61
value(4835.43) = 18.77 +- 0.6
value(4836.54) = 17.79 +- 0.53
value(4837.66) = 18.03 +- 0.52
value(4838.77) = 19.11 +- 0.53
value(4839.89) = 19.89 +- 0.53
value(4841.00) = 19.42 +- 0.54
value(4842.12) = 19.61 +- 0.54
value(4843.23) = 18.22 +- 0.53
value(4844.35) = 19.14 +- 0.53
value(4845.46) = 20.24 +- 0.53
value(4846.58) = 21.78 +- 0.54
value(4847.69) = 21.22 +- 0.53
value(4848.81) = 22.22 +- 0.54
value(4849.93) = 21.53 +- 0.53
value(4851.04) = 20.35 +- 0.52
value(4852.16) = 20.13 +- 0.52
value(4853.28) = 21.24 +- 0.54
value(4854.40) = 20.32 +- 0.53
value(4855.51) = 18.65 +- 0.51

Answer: 20.5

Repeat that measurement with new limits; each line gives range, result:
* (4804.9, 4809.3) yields 19.8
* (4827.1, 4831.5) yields 18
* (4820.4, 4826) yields 18.8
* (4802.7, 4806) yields 20.9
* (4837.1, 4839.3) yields 18.6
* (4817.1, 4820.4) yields 20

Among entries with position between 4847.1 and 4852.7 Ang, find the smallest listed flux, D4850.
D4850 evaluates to 20.13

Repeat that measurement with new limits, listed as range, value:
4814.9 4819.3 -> 20.16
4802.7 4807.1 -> 19.63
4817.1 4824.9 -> 17.07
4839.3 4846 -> 18.22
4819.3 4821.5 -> 19.46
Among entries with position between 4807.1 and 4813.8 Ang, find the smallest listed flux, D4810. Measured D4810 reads 19.6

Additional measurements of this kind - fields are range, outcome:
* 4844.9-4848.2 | 20.24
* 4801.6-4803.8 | 18.63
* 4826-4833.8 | 17.31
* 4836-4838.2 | 17.79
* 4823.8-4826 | 17.82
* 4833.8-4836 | 18.68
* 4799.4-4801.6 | 17.61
